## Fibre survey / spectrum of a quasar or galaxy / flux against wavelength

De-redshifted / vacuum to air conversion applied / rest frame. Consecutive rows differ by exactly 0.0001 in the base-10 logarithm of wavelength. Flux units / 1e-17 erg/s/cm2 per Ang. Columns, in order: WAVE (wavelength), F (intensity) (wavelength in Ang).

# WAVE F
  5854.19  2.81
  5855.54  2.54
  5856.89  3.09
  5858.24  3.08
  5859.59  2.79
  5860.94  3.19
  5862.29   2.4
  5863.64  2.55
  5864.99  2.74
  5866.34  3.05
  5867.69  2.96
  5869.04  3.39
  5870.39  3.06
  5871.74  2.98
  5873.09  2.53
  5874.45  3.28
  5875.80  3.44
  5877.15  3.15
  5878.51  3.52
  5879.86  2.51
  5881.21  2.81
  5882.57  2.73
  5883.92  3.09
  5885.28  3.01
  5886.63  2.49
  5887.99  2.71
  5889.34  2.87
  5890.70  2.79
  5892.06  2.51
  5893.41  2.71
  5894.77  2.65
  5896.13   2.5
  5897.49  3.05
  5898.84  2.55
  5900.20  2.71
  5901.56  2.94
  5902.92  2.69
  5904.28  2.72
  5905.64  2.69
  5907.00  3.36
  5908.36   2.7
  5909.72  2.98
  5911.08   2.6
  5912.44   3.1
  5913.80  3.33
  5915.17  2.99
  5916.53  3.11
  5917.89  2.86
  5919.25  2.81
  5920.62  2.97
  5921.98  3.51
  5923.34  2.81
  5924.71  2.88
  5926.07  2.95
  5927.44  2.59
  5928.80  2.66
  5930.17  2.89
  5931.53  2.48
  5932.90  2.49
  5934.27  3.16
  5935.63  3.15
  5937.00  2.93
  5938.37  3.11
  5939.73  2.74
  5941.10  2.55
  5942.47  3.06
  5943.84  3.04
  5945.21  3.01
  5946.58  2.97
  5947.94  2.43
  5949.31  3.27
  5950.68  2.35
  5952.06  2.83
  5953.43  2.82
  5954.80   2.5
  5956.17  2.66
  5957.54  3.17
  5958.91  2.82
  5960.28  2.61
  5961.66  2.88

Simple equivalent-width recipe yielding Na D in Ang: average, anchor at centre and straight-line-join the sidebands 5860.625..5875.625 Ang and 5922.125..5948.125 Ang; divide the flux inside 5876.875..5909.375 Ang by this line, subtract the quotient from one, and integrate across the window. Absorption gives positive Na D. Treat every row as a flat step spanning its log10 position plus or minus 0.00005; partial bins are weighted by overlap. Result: 1.08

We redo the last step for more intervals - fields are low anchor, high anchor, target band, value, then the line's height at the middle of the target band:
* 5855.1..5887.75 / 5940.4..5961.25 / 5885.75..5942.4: 0.48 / 2.86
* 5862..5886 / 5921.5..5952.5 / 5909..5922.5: -0.58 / 2.89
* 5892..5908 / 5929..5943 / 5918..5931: -0.32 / 2.82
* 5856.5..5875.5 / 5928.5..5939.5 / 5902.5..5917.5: -0.24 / 2.89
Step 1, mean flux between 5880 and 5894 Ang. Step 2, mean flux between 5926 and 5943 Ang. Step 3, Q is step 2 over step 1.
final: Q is 1.02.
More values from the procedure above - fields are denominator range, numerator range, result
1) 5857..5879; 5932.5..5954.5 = 0.95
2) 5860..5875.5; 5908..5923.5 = 1.02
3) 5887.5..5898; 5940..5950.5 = 1.06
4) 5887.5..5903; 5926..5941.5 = 1.03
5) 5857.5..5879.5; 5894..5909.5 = 0.93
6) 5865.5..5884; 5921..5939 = 0.95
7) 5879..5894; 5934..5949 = 1.06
